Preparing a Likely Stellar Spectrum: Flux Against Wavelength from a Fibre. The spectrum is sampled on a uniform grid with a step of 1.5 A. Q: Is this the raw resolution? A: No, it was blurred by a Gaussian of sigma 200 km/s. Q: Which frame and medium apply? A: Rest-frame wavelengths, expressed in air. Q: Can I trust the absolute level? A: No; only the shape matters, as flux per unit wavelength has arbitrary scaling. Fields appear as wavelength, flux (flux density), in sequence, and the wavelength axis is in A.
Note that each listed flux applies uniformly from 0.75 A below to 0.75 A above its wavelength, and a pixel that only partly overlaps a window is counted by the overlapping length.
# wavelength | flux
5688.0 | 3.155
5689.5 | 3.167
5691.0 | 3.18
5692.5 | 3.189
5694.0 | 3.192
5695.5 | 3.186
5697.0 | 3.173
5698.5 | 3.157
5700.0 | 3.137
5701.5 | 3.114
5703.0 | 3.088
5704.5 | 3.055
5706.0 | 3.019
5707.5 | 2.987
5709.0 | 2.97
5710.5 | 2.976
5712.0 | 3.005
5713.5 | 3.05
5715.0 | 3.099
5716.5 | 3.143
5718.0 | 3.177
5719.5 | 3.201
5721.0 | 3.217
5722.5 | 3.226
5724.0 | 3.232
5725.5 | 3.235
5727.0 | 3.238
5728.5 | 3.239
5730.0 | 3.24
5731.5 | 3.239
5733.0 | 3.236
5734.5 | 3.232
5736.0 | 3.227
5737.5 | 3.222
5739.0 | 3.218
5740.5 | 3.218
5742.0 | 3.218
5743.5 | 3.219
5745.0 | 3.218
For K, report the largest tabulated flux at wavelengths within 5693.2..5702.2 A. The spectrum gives 3.192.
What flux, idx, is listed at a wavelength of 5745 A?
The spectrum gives 3.218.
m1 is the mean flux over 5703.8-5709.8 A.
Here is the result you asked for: 3.01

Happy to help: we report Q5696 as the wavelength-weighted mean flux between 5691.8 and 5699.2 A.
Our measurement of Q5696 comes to 3.18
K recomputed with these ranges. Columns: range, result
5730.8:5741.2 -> 3.239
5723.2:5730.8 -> 3.24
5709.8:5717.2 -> 3.143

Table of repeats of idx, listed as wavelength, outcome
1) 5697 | 3.173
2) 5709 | 2.97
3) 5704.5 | 3.055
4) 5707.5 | 2.987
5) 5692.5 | 3.189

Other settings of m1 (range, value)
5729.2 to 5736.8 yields 3.23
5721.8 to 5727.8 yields 3.23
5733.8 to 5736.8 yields 3.23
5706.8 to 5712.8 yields 2.99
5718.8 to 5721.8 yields 3.21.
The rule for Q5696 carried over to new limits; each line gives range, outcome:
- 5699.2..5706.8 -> 3.08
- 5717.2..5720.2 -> 3.19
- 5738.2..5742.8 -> 3.22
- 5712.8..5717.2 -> 3.1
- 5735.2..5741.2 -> 3.22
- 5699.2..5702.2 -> 3.13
